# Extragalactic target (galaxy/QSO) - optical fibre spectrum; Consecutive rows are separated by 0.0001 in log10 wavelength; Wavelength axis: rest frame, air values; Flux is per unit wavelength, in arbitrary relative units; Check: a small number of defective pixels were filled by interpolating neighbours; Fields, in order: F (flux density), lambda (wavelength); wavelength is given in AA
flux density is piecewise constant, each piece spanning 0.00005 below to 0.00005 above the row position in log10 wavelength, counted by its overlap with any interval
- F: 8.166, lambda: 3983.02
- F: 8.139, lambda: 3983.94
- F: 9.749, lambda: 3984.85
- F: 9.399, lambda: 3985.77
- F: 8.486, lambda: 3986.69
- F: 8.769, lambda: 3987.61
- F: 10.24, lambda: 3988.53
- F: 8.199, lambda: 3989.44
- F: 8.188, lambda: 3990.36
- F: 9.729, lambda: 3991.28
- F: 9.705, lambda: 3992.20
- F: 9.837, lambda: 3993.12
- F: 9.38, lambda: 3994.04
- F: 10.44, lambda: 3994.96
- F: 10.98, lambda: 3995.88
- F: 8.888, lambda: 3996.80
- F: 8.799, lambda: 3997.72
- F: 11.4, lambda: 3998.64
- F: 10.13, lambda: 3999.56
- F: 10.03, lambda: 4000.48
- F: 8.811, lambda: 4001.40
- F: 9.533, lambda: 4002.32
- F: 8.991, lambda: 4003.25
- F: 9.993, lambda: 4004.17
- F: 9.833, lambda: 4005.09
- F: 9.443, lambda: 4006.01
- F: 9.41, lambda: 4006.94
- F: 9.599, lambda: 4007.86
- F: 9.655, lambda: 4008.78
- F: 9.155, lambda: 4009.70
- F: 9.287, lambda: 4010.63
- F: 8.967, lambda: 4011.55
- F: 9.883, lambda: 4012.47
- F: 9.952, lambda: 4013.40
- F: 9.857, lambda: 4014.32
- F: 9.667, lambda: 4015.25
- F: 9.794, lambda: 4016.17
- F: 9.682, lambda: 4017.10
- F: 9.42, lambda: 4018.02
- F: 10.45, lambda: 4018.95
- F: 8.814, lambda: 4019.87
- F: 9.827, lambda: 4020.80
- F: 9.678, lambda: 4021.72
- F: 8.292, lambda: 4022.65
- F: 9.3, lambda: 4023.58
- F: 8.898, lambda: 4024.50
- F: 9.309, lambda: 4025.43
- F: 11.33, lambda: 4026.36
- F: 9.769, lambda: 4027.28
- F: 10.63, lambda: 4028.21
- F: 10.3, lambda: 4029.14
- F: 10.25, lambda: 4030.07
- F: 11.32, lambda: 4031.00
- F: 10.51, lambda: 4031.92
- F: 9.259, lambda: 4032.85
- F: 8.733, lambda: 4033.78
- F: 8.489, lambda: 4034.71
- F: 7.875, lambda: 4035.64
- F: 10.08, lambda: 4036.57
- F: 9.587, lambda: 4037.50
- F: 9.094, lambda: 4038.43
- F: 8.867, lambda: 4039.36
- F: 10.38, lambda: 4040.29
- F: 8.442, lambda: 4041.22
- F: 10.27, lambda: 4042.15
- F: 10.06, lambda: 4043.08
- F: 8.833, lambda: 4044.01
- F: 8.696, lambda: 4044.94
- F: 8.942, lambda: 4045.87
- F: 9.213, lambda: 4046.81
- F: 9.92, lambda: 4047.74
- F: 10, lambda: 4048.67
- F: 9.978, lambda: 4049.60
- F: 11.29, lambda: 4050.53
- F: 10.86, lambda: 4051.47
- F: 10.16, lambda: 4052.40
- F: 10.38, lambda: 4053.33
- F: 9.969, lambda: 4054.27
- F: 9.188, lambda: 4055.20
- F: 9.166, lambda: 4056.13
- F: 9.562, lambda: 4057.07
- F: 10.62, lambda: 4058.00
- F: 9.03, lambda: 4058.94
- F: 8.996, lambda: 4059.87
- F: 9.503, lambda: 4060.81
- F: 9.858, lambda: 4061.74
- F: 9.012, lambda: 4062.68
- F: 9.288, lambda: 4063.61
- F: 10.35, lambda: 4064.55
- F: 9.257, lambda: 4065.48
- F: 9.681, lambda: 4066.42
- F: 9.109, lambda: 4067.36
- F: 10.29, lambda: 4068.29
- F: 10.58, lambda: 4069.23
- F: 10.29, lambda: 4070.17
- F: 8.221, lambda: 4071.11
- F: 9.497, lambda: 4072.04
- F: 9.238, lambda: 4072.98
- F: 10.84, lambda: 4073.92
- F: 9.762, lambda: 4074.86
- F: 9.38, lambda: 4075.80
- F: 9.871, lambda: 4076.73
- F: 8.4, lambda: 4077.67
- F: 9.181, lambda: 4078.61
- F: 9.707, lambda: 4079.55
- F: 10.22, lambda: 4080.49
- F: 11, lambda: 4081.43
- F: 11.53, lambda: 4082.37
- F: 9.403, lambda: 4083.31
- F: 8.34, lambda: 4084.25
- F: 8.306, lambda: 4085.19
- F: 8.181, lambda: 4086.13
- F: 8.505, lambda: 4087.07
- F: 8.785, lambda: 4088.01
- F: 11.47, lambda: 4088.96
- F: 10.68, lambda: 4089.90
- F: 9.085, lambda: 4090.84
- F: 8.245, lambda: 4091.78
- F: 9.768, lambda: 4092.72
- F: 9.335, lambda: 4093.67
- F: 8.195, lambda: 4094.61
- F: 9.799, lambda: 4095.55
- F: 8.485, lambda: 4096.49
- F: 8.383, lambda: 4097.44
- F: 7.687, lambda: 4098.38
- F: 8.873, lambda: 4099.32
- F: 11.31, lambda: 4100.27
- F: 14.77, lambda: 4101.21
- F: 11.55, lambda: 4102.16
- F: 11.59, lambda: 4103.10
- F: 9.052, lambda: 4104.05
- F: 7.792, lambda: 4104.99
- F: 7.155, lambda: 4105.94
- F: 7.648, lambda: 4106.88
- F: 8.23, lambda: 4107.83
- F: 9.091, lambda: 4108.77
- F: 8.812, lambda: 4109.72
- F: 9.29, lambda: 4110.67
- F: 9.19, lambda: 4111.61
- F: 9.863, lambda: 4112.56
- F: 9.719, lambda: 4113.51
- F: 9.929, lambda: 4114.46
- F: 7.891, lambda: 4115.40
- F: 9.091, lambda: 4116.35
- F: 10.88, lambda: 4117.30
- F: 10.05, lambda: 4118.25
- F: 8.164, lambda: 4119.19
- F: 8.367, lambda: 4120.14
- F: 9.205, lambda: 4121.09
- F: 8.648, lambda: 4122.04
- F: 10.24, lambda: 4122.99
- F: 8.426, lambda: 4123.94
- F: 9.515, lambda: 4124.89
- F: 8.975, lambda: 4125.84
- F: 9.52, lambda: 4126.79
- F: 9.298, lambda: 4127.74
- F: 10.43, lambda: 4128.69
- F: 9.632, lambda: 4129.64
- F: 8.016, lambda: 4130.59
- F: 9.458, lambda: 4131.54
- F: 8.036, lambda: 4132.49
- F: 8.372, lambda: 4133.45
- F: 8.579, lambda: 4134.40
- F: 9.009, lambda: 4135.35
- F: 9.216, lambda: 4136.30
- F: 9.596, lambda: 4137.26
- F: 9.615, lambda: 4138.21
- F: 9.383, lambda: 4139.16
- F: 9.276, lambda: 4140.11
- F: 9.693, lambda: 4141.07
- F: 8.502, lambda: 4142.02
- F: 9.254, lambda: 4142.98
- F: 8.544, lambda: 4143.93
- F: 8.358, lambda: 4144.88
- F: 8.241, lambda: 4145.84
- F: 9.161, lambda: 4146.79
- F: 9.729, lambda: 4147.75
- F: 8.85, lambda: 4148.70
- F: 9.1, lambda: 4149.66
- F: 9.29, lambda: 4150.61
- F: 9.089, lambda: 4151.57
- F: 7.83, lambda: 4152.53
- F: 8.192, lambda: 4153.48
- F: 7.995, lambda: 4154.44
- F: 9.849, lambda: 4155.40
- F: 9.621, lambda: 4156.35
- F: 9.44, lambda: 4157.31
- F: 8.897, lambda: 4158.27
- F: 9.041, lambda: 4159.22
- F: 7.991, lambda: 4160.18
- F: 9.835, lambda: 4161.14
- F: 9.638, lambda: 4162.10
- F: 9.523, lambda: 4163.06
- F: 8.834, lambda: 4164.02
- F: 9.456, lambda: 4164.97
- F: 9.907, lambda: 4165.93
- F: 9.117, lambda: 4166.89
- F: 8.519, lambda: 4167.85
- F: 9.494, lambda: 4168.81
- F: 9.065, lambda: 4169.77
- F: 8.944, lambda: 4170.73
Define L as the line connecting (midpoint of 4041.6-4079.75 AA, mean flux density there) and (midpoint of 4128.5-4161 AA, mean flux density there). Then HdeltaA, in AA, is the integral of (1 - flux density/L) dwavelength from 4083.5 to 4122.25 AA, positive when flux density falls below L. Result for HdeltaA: 0.2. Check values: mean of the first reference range 9.67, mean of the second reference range 8.97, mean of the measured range 9.26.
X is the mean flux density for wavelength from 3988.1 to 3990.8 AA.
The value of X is 8.89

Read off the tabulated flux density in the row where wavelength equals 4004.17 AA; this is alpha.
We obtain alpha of 9.993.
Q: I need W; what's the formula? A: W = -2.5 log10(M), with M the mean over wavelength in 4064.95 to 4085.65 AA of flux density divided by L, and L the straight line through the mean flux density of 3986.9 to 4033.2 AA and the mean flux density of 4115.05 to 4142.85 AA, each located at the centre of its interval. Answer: -0.03 mag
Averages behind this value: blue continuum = 9.67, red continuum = 9.15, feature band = 9.64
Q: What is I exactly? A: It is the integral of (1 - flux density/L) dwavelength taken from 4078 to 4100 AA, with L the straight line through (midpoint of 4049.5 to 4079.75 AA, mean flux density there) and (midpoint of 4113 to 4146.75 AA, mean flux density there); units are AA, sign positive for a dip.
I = 0.5 AA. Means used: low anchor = 9.71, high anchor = 9.12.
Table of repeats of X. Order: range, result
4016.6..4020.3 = 9.6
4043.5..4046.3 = 8.85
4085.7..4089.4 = 9.21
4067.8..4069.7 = 10.4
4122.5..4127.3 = 9.33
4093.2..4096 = 9.12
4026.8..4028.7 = 10.2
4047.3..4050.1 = 10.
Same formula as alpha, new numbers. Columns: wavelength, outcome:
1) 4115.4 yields 7.891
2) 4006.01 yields 9.443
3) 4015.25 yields 9.667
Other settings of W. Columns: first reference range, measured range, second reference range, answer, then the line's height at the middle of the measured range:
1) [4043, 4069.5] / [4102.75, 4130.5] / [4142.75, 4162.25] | 0.01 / 9.22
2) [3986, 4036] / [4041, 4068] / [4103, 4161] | -0.03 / 9.38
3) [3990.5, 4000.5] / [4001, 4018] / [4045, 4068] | 0.03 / 9.84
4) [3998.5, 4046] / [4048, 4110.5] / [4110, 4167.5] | -0.02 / 9.36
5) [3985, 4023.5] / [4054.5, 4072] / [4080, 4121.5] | -0.01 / 9.44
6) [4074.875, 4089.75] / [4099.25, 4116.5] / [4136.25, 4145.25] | -0.02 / 9.36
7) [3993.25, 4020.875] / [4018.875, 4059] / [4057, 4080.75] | 0.00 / 9.63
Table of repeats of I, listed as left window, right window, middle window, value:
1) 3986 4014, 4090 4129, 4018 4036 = -0.3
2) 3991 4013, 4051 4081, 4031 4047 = 0.6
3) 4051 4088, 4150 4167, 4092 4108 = 0.1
